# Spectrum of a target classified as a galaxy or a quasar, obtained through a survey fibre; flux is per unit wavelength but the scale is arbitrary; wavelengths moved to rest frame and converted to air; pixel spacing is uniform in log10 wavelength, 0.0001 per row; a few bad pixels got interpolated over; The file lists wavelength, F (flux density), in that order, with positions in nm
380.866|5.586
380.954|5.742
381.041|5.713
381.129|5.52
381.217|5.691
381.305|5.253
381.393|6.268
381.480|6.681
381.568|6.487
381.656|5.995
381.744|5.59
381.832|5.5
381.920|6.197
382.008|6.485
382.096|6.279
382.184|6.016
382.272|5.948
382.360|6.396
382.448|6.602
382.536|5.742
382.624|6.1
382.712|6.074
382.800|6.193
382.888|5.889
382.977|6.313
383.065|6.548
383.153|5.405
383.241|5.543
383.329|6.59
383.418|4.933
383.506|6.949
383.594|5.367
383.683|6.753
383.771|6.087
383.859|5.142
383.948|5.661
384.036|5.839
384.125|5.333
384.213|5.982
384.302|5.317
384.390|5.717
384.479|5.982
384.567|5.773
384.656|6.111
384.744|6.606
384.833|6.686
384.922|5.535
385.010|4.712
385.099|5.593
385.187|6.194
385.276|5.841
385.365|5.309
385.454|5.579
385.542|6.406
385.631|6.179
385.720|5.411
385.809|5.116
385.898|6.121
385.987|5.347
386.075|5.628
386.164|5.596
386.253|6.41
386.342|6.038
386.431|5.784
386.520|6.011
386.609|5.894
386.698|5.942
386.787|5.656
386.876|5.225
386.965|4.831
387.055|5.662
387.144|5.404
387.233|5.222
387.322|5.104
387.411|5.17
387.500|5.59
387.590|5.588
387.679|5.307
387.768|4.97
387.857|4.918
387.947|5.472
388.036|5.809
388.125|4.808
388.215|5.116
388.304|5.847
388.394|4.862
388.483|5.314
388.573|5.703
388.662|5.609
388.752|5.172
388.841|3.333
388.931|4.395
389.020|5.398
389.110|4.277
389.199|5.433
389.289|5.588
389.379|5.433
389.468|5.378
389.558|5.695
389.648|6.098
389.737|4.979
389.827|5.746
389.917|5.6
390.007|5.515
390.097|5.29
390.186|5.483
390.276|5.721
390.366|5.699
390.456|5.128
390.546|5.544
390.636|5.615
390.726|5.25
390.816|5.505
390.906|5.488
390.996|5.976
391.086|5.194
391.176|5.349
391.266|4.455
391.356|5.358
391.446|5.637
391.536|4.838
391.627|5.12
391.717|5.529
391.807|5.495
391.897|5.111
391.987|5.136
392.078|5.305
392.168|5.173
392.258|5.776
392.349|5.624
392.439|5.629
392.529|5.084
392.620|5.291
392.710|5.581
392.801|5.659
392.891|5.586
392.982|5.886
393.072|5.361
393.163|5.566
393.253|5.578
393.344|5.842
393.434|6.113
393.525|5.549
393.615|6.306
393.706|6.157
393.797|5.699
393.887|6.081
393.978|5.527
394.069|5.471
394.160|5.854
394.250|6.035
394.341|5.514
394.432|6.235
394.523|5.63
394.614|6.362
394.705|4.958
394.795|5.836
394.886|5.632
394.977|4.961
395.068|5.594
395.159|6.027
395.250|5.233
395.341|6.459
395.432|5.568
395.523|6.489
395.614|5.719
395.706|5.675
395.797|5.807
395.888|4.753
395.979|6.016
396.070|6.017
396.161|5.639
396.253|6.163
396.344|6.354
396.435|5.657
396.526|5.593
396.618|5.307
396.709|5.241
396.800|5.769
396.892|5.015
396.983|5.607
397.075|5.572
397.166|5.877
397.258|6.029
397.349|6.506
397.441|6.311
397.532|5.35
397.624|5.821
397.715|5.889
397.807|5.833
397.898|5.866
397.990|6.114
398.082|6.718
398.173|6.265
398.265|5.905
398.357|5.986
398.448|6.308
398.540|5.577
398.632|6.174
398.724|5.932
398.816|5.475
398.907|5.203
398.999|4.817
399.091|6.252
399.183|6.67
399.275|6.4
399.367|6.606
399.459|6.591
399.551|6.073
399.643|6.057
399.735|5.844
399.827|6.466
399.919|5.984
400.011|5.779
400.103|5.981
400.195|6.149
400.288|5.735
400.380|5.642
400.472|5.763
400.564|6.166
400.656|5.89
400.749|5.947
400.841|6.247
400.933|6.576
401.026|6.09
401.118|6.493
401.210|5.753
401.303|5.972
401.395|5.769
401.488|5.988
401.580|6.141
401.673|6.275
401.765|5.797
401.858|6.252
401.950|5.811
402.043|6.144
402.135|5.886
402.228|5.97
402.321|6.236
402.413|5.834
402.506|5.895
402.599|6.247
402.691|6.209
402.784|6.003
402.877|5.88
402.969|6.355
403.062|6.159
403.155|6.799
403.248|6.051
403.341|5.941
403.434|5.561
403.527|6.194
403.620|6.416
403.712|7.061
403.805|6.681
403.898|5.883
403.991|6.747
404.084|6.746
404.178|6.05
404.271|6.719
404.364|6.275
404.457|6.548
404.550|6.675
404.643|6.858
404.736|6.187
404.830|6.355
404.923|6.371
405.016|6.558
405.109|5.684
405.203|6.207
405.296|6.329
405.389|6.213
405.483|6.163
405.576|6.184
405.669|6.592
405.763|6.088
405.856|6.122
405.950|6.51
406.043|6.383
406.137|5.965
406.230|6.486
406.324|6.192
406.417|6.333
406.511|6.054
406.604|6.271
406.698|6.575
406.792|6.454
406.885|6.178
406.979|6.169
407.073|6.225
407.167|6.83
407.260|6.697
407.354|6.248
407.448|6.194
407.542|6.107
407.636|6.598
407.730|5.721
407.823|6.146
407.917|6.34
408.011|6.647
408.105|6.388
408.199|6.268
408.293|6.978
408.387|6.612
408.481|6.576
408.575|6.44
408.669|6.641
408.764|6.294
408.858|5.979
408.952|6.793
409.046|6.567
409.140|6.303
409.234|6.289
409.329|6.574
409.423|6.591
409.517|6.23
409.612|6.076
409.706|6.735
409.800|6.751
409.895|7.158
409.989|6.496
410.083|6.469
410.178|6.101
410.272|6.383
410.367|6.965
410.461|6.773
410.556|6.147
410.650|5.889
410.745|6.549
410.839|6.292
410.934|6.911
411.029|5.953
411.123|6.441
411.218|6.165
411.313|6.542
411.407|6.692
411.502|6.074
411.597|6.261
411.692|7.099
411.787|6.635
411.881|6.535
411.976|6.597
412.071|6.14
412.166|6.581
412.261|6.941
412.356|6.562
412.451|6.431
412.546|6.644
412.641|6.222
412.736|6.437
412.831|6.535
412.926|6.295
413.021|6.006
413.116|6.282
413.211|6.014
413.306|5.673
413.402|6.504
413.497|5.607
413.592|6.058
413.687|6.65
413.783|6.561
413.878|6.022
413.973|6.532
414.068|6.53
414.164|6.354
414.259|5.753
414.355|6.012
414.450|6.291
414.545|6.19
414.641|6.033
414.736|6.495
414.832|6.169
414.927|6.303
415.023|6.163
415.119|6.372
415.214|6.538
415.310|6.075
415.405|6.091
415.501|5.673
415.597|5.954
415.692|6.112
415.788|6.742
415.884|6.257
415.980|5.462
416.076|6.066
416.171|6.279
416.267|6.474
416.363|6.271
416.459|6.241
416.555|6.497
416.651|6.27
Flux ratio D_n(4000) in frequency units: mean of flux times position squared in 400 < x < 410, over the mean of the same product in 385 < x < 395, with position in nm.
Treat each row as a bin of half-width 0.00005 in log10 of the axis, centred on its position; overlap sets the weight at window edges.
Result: 1.2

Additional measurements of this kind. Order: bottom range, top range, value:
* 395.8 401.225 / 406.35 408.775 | 1.13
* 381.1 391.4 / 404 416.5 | 1.27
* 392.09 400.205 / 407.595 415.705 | 1.18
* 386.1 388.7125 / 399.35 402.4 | 1.18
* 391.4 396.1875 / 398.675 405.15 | 1.13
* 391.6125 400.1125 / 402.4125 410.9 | 1.16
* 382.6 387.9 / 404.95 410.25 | 1.24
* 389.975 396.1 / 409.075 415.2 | 1.26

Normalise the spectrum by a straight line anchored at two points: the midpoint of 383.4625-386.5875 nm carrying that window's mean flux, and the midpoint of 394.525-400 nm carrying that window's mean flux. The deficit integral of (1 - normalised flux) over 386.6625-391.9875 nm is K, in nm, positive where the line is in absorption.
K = 0.48 nm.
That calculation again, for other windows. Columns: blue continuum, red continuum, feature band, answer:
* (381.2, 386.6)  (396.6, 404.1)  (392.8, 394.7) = 0.060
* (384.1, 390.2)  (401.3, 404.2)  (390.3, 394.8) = 0.143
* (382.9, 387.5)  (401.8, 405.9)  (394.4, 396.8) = 0.122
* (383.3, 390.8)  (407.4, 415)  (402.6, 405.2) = -0.084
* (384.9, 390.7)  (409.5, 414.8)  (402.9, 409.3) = -0.216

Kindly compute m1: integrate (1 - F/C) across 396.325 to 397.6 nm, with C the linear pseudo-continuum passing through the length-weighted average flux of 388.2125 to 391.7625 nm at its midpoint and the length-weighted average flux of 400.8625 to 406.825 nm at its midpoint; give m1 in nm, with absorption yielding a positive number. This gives 0.01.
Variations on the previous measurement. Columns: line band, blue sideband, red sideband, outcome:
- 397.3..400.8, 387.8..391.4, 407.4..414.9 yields -0.13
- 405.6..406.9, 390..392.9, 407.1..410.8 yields 0.00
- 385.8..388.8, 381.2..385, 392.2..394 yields 0.20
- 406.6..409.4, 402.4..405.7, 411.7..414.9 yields -0.04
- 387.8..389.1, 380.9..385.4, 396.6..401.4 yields 0.18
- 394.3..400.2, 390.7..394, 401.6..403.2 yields -0.06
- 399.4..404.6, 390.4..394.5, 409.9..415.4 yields -0.20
